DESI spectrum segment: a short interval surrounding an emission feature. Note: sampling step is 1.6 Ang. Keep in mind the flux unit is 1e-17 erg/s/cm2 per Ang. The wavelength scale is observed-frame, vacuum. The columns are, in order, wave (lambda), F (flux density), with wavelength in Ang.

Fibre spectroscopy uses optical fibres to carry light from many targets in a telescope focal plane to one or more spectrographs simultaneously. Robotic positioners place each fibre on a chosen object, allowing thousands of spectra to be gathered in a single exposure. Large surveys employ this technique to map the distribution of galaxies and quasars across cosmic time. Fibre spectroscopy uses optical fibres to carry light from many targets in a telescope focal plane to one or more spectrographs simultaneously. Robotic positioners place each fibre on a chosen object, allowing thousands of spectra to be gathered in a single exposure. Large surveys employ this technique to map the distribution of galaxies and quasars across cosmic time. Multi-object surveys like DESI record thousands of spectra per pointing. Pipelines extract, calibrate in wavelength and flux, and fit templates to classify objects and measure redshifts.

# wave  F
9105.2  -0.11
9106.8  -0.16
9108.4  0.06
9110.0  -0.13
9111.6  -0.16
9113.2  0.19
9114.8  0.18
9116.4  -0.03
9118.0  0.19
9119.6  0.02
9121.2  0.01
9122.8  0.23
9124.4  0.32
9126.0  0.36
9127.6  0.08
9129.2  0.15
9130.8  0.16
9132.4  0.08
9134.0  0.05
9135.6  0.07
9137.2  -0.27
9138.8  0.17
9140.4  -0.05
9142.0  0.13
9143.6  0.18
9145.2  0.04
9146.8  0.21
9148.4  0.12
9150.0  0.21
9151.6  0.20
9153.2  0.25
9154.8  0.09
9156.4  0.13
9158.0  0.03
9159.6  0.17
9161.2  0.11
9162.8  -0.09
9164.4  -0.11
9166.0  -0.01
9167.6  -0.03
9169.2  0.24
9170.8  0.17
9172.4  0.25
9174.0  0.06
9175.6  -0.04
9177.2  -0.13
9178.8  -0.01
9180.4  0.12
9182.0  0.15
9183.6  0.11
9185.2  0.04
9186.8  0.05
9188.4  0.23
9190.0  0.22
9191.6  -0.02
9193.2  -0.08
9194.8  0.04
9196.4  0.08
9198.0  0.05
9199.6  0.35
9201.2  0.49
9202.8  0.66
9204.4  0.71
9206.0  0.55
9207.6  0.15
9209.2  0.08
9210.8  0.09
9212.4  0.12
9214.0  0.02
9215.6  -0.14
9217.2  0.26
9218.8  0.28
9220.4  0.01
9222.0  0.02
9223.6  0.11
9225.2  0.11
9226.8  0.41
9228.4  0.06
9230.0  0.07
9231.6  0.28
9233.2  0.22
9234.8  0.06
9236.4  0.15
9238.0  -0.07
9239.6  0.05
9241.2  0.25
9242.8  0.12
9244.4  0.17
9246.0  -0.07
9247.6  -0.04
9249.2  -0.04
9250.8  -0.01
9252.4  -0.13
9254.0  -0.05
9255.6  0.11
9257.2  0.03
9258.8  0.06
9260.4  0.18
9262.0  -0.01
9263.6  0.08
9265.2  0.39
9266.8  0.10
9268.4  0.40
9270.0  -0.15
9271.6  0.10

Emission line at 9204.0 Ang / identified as H-beta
